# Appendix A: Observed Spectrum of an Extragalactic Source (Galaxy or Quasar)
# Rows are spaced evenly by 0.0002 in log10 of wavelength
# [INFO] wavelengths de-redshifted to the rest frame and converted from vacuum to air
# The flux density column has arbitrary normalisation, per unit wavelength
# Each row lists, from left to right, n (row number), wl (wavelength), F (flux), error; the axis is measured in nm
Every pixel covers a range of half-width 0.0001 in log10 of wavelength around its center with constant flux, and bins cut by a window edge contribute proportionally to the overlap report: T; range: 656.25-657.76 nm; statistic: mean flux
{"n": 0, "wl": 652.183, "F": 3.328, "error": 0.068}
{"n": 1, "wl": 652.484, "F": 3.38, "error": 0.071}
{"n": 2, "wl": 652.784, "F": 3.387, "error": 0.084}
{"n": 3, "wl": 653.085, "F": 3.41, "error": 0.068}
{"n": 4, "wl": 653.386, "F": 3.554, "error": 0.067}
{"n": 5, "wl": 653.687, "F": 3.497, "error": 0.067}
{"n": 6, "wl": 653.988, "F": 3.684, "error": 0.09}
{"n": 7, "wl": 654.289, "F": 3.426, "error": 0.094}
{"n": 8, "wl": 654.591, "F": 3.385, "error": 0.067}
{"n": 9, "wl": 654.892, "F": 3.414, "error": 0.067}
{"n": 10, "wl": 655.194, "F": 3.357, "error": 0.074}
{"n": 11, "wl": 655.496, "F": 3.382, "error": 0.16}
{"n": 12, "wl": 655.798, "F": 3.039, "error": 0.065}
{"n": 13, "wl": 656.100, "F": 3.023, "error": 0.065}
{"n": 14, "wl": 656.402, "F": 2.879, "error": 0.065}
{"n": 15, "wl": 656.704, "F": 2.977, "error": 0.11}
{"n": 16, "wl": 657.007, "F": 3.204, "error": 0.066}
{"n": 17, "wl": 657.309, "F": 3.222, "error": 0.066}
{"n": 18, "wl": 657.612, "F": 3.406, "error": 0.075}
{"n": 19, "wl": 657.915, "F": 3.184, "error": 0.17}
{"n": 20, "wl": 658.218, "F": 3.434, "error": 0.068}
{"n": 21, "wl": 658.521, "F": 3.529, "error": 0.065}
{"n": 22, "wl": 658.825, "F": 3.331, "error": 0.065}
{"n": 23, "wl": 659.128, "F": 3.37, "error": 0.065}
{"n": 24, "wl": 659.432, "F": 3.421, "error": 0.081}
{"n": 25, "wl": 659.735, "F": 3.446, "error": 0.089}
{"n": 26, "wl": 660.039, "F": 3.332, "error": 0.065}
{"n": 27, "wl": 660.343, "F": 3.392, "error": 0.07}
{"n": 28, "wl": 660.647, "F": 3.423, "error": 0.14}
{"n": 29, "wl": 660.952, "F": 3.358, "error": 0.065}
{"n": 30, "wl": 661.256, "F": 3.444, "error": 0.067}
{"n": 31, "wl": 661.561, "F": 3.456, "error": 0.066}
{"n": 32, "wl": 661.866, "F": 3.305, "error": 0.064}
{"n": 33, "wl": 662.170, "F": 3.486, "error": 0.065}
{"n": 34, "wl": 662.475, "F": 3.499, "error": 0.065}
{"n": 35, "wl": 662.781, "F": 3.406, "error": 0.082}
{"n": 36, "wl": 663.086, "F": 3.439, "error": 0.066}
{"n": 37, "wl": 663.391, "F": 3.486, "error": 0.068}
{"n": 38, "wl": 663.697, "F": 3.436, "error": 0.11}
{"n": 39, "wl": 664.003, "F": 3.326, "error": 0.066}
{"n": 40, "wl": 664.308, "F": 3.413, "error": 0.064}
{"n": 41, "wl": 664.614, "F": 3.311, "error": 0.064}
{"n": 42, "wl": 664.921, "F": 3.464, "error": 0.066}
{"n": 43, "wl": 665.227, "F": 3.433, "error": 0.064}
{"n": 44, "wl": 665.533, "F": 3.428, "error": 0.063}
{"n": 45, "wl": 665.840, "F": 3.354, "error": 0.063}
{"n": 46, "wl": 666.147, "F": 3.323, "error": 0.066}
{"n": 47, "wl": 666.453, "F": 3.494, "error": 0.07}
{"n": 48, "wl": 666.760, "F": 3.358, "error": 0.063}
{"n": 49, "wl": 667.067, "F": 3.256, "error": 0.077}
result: 3.14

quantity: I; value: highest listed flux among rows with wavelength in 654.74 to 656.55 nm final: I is 3.414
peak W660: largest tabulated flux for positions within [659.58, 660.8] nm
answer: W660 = 3.446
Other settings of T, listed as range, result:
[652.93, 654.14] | 3.54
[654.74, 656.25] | 3.24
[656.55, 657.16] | 3.09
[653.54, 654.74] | 3.5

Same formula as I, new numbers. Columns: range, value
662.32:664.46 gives 3.499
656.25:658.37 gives 3.434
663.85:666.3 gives 3.464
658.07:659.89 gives 3.529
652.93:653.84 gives 3.554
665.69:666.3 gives 3.354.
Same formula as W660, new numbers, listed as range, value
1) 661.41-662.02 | 3.456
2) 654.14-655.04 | 3.426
